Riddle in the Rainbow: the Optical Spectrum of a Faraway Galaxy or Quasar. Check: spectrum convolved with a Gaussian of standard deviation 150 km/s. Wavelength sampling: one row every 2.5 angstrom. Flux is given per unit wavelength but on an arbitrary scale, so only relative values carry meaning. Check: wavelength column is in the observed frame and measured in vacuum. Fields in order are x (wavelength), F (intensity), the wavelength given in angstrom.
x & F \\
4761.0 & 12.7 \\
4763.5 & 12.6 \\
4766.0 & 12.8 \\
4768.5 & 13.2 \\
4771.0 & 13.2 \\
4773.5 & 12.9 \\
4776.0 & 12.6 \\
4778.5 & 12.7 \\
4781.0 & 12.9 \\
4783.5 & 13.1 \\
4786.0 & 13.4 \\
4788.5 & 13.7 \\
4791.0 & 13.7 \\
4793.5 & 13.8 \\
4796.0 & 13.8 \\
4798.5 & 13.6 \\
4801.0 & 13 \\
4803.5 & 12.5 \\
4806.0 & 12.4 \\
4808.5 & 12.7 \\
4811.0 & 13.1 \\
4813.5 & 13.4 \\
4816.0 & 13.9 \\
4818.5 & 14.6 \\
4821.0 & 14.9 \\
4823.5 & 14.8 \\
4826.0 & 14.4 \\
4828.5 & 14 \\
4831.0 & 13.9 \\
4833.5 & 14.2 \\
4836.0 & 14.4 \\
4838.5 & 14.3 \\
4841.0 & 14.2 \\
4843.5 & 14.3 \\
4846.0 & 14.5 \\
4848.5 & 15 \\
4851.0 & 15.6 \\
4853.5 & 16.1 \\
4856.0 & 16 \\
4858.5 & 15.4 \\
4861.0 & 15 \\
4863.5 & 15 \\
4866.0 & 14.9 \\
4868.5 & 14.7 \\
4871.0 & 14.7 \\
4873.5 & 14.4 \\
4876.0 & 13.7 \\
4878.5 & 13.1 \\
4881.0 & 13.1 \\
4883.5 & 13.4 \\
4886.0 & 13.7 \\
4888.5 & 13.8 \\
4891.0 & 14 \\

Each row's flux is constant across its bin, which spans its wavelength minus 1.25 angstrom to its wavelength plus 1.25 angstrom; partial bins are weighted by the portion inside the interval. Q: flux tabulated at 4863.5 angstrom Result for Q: 15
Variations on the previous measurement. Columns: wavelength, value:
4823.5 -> 14.8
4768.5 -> 13.2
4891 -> 14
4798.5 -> 13.6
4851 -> 15.6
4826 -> 14.4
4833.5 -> 14.2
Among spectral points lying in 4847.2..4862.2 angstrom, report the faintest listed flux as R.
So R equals 15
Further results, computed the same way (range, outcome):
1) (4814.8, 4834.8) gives 13.9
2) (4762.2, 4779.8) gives 12.6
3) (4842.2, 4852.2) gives 14.3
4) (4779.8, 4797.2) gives 12.9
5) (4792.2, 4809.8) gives 12.4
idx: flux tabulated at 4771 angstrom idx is 13.2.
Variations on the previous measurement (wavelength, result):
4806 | 12.4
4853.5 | 16.1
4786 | 13.4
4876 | 13.7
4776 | 12.6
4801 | 13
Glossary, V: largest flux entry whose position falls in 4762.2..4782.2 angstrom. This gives 13.2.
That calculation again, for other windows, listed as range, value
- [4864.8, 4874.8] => 14.9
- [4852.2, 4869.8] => 16.1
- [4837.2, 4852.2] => 15.6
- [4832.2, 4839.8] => 14.4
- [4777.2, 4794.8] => 13.8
